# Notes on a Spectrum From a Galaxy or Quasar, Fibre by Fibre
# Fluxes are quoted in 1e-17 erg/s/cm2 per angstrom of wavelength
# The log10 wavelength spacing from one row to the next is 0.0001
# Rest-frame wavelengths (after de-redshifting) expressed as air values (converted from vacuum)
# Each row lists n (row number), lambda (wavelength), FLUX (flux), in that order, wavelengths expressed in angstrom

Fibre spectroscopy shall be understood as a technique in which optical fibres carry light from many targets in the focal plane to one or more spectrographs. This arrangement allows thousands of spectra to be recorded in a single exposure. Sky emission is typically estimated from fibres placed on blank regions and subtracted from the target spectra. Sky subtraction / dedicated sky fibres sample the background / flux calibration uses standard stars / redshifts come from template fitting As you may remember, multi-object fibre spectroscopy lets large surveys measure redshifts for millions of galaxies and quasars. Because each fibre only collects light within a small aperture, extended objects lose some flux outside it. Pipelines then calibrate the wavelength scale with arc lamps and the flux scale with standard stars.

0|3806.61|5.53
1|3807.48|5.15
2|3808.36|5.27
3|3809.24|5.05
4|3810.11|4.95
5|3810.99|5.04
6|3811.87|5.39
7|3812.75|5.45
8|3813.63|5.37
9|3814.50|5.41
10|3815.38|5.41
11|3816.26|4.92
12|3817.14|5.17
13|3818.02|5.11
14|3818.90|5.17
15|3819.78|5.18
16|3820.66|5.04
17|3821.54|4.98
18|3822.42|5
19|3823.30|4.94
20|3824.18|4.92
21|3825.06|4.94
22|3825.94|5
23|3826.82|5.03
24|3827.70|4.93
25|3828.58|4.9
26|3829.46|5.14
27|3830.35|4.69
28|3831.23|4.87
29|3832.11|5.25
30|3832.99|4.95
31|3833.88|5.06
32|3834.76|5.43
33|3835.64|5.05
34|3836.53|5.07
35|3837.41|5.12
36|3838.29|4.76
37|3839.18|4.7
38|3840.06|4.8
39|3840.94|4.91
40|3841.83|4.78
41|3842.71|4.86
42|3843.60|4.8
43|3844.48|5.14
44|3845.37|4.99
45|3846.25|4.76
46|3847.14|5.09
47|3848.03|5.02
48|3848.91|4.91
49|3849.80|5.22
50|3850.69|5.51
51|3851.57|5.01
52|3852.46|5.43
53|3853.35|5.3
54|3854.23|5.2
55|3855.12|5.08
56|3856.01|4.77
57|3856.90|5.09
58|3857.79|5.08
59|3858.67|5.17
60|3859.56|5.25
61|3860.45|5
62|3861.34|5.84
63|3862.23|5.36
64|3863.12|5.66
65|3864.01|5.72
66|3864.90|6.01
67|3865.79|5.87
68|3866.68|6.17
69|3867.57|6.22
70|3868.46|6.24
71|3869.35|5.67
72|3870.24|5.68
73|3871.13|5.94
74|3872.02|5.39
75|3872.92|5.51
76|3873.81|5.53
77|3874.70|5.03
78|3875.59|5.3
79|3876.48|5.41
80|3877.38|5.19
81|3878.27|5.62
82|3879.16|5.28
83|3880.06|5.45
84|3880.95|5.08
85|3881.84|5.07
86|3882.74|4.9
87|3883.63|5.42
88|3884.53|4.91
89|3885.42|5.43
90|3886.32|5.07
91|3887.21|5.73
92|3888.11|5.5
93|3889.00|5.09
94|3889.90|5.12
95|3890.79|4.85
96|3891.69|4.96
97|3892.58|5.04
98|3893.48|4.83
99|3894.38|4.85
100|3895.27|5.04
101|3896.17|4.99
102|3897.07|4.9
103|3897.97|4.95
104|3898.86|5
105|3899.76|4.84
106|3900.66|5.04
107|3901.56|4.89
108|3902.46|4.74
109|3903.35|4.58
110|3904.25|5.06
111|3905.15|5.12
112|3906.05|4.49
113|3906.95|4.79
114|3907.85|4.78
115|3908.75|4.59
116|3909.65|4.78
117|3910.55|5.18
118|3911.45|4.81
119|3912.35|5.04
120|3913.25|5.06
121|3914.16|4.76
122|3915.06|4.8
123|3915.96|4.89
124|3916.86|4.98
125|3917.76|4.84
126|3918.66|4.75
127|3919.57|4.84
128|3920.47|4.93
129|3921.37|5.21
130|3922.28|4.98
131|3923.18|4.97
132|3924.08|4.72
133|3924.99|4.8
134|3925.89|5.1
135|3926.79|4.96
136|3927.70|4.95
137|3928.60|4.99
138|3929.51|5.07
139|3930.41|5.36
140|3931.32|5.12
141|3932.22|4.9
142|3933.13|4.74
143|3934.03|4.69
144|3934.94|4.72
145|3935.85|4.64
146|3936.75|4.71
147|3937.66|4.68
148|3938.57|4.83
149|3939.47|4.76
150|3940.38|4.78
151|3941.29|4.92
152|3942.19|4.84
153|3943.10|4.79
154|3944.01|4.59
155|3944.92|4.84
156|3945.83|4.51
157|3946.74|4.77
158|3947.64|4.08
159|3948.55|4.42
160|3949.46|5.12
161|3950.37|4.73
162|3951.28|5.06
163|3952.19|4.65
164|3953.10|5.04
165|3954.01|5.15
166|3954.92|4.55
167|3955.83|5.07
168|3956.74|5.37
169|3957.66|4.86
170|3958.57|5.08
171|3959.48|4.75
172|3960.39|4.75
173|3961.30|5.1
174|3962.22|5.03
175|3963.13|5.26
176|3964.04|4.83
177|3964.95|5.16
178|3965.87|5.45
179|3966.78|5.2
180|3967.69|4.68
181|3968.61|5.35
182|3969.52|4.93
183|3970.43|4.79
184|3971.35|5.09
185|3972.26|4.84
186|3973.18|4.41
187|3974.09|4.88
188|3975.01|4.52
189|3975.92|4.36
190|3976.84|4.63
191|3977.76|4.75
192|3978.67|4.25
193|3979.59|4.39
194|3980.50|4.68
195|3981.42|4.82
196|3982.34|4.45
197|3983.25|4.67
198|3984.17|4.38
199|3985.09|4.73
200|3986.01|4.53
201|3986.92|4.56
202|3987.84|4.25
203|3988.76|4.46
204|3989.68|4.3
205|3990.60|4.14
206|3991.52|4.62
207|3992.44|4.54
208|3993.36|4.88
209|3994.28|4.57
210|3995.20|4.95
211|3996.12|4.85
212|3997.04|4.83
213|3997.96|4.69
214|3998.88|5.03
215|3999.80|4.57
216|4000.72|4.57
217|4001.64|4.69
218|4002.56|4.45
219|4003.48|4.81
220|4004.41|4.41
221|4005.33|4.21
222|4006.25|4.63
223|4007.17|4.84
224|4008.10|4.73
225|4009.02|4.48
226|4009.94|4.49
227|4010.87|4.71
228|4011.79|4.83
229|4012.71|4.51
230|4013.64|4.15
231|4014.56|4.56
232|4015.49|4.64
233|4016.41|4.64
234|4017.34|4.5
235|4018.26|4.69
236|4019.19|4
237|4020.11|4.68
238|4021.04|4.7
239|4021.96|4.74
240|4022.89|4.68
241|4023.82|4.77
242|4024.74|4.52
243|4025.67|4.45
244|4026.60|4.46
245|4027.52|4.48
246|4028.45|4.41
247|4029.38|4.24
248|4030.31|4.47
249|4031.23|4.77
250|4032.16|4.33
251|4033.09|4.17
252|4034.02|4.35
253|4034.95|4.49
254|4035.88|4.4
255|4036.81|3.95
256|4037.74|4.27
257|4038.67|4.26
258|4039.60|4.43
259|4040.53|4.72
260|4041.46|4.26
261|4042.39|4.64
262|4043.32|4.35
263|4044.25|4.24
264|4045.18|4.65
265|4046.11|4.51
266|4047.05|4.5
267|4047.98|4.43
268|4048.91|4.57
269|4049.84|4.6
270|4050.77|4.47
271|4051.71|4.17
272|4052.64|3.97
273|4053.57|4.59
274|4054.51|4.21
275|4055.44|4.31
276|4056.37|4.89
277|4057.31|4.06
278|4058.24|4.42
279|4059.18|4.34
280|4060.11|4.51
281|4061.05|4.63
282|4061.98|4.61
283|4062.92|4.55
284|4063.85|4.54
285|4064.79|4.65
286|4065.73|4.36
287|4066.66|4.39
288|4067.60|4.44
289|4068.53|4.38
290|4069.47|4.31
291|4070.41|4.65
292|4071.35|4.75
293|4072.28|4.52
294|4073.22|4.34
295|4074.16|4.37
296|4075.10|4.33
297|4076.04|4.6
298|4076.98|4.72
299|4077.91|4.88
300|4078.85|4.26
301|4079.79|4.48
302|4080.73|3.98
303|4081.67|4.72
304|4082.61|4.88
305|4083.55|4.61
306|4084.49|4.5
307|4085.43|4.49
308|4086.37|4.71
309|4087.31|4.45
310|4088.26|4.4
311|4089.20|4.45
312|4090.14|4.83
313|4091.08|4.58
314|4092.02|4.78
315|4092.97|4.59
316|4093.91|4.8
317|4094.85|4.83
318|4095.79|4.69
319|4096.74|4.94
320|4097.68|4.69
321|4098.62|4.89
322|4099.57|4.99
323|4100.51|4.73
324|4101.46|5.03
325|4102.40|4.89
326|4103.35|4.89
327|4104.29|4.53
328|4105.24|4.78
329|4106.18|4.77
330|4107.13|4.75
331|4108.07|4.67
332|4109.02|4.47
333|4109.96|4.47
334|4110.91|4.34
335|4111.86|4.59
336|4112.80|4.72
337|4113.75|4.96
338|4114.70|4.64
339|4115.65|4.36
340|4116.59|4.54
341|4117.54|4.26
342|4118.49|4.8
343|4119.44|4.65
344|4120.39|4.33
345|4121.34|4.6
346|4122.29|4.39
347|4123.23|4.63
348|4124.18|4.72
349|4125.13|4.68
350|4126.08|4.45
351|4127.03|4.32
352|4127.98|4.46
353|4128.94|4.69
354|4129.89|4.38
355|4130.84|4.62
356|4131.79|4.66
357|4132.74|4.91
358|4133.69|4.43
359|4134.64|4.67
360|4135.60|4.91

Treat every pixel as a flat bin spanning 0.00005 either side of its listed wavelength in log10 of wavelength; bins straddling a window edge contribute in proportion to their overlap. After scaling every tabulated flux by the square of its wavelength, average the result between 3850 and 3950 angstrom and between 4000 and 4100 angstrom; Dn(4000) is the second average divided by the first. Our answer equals 1.0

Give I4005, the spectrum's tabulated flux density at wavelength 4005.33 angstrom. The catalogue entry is 4.21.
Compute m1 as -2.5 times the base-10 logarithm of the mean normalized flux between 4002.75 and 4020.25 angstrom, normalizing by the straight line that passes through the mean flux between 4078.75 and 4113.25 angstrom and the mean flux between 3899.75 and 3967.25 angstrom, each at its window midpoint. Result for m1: 0.05 mag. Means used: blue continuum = 4.88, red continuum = 4.66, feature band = 4.55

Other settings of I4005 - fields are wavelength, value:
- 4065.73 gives 4.36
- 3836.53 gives 5.07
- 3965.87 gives 5.45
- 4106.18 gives 4.77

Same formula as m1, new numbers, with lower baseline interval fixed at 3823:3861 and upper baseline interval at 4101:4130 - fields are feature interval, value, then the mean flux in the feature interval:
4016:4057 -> 0.066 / 4.45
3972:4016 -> 0.048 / 4.59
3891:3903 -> 0.003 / 4.93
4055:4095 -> 0.033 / 4.53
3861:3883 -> -0.122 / 5.57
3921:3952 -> 0.011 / 4.83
